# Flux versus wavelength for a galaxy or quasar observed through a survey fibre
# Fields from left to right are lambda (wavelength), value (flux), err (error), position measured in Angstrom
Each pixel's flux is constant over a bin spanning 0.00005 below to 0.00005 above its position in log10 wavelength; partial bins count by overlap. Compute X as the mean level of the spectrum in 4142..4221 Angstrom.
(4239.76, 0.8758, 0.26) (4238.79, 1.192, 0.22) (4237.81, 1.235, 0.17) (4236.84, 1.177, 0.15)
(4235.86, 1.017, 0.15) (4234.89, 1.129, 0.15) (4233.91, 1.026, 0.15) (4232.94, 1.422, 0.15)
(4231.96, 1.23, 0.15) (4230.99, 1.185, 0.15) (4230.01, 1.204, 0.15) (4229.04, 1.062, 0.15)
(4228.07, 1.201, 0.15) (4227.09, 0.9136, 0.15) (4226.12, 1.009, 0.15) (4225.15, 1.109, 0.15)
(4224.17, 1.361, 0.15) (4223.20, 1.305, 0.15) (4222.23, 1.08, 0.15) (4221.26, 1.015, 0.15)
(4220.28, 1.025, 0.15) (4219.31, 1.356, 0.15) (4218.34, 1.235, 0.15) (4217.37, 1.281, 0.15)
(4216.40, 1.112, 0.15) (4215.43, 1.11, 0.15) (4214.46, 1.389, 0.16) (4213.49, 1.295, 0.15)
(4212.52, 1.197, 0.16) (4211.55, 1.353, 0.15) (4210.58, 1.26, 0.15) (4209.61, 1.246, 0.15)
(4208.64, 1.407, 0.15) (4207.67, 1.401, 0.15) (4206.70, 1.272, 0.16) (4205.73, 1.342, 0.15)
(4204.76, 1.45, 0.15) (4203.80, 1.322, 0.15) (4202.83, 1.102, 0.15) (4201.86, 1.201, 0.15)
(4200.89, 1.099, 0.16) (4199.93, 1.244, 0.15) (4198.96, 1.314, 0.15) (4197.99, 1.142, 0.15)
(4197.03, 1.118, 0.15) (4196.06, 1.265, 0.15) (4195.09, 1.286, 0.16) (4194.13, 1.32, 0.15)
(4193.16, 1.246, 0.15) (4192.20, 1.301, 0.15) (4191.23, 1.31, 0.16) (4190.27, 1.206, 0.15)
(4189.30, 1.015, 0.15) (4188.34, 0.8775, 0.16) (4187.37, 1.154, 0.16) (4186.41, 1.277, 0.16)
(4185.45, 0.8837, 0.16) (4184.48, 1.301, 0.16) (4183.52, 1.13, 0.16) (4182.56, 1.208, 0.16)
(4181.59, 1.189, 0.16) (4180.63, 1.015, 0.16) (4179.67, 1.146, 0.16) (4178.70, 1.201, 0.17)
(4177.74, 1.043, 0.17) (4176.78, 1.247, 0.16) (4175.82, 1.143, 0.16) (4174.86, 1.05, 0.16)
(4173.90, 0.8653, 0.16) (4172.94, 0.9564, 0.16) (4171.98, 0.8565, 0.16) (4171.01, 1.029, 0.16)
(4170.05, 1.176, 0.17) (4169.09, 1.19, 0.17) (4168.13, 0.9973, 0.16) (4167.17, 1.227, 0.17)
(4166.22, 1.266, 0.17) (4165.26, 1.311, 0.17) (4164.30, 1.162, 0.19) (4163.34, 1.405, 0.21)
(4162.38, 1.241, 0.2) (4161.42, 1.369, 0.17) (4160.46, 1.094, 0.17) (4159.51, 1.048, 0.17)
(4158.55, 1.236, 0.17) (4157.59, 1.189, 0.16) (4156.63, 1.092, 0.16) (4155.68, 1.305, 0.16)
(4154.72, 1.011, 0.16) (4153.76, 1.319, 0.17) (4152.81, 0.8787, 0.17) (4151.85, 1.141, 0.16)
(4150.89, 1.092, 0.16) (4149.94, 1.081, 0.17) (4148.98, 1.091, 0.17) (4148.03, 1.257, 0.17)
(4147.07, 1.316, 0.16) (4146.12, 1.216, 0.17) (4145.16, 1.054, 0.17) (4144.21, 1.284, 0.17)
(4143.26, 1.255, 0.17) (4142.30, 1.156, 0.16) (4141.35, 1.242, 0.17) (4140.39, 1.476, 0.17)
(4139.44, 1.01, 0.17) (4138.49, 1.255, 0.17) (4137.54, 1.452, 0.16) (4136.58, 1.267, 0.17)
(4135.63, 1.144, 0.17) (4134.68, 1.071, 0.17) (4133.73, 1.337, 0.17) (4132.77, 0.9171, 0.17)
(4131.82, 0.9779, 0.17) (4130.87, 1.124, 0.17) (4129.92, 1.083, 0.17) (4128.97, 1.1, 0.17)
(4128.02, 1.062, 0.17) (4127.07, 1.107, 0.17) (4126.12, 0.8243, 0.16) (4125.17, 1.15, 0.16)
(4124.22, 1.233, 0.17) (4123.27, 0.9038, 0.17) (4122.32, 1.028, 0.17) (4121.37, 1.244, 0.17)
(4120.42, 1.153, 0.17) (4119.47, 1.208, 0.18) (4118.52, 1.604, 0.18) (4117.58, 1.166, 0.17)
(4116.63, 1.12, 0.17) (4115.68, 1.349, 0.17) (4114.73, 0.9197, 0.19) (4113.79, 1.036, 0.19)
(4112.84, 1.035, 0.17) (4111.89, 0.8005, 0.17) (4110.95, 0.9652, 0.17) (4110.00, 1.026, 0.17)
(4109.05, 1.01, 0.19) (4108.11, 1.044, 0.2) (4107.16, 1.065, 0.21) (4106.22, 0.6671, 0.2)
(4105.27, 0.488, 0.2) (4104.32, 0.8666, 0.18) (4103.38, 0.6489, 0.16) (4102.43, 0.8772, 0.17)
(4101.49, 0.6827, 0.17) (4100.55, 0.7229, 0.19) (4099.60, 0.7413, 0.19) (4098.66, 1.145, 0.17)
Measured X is 1.19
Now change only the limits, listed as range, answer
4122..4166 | 1.16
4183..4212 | 1.23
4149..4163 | 1.15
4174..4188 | 1.13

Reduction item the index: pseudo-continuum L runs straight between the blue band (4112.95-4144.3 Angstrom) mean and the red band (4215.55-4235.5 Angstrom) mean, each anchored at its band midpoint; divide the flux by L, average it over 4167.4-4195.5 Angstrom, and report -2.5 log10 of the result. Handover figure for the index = 0.03 mag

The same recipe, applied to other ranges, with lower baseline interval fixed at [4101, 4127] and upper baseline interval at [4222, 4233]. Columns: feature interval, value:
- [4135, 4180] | -0.10 mag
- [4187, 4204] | -0.07 mag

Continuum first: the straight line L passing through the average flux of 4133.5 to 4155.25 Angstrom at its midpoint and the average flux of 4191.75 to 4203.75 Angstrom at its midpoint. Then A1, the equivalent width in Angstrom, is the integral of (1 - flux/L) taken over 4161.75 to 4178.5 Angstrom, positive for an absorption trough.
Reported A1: 1.0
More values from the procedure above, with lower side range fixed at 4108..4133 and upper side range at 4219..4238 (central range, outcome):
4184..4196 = -0.6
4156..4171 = -1.2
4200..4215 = -2.0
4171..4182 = 0.5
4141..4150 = -0.8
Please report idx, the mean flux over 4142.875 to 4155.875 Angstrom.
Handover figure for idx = 1.16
